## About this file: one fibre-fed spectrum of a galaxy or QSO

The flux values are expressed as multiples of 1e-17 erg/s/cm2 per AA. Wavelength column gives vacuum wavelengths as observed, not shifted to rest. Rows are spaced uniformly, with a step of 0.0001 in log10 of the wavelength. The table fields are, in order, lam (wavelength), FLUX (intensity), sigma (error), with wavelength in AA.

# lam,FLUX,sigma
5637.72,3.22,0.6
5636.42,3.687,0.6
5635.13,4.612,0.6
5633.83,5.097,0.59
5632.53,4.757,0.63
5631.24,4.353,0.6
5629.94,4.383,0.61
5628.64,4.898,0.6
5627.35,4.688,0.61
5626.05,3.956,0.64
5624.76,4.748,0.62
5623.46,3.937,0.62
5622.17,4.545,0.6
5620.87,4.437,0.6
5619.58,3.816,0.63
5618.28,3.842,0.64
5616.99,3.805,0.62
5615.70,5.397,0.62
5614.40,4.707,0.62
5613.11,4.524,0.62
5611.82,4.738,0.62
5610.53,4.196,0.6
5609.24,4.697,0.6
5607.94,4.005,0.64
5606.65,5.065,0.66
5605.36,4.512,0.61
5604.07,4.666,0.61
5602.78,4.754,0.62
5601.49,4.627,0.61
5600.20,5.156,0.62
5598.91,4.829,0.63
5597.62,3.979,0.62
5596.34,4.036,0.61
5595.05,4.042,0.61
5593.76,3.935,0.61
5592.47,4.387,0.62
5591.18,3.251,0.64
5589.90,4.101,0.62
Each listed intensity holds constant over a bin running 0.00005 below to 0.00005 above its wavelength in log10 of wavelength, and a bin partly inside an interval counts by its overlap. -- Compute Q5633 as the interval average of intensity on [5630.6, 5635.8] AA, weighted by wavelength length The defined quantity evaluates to 4.71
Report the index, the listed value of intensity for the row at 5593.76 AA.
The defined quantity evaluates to 3.935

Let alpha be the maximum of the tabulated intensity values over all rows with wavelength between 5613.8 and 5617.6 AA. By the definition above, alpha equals 5.397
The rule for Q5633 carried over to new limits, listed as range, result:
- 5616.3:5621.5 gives 3.99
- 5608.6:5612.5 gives 4.55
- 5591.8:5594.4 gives 4.15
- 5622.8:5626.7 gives 4.22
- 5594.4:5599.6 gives 4.23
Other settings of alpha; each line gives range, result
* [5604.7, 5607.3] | 5.065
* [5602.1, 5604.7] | 4.754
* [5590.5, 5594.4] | 4.387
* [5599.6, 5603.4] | 5.156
